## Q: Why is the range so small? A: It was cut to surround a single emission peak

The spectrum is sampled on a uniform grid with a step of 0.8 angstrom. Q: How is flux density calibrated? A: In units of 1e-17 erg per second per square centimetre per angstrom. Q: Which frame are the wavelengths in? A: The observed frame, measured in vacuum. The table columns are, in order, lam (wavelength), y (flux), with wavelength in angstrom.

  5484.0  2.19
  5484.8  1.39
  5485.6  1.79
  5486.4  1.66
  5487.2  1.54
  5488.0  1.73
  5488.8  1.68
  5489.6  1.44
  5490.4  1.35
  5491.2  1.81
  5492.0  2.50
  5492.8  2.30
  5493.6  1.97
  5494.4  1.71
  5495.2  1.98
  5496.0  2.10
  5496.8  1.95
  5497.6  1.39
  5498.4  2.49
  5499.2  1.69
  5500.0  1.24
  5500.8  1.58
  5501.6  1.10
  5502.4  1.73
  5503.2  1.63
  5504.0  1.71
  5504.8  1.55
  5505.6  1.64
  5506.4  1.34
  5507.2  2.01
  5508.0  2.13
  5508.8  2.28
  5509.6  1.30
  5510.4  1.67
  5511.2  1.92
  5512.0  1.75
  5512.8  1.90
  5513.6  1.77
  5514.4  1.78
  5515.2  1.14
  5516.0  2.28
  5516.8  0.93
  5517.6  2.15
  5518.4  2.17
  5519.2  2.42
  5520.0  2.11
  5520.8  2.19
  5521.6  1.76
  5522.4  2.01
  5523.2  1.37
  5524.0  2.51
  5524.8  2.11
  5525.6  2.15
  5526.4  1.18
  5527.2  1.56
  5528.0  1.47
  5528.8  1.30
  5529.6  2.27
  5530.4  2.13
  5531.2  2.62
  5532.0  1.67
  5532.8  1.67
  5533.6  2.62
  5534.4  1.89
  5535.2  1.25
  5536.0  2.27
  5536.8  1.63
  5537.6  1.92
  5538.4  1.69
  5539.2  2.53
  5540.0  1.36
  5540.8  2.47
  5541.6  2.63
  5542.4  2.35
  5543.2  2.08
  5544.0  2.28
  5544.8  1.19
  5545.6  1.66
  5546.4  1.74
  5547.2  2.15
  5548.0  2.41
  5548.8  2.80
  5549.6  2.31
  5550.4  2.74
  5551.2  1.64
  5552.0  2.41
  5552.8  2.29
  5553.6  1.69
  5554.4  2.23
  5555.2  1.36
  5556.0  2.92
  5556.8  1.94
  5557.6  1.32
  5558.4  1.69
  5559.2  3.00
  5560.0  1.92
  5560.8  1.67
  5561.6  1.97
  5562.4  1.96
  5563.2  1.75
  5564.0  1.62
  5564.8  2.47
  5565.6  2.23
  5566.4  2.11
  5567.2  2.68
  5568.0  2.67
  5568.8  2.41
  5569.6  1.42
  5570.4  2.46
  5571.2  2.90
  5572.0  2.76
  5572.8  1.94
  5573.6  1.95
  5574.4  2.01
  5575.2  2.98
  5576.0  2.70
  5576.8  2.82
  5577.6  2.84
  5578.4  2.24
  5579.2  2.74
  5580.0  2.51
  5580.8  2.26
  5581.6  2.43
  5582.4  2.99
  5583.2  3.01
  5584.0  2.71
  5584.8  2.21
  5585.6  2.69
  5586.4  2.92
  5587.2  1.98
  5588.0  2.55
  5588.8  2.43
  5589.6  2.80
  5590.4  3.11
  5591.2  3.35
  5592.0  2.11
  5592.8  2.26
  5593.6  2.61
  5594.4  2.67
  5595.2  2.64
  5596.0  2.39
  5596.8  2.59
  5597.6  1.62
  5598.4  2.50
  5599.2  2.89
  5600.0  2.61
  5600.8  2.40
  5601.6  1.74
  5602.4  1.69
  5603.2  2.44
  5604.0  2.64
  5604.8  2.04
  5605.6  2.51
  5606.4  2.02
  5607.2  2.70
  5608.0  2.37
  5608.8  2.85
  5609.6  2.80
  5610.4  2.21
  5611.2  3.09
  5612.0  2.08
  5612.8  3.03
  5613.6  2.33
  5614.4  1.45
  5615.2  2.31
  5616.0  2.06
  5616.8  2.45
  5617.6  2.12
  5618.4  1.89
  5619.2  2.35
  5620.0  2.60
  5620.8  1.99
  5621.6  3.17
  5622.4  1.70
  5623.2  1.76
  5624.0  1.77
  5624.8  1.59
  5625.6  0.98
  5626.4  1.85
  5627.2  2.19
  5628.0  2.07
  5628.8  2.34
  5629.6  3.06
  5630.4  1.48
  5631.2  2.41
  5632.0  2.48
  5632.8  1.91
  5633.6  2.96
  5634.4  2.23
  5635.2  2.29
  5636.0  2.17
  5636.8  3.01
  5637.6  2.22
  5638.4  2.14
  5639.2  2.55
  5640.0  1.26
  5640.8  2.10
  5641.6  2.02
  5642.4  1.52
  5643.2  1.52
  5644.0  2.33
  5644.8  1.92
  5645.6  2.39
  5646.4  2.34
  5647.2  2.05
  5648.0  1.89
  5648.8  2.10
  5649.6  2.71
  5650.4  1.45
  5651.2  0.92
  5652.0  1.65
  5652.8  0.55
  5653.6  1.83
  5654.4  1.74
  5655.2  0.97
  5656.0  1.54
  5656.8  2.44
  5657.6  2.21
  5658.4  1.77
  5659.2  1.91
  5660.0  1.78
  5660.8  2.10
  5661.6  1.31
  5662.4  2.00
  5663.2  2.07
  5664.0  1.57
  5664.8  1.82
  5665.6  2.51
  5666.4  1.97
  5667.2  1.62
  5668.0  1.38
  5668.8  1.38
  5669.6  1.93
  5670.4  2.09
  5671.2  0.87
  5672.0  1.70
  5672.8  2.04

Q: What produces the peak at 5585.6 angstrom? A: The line Mg II 2798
